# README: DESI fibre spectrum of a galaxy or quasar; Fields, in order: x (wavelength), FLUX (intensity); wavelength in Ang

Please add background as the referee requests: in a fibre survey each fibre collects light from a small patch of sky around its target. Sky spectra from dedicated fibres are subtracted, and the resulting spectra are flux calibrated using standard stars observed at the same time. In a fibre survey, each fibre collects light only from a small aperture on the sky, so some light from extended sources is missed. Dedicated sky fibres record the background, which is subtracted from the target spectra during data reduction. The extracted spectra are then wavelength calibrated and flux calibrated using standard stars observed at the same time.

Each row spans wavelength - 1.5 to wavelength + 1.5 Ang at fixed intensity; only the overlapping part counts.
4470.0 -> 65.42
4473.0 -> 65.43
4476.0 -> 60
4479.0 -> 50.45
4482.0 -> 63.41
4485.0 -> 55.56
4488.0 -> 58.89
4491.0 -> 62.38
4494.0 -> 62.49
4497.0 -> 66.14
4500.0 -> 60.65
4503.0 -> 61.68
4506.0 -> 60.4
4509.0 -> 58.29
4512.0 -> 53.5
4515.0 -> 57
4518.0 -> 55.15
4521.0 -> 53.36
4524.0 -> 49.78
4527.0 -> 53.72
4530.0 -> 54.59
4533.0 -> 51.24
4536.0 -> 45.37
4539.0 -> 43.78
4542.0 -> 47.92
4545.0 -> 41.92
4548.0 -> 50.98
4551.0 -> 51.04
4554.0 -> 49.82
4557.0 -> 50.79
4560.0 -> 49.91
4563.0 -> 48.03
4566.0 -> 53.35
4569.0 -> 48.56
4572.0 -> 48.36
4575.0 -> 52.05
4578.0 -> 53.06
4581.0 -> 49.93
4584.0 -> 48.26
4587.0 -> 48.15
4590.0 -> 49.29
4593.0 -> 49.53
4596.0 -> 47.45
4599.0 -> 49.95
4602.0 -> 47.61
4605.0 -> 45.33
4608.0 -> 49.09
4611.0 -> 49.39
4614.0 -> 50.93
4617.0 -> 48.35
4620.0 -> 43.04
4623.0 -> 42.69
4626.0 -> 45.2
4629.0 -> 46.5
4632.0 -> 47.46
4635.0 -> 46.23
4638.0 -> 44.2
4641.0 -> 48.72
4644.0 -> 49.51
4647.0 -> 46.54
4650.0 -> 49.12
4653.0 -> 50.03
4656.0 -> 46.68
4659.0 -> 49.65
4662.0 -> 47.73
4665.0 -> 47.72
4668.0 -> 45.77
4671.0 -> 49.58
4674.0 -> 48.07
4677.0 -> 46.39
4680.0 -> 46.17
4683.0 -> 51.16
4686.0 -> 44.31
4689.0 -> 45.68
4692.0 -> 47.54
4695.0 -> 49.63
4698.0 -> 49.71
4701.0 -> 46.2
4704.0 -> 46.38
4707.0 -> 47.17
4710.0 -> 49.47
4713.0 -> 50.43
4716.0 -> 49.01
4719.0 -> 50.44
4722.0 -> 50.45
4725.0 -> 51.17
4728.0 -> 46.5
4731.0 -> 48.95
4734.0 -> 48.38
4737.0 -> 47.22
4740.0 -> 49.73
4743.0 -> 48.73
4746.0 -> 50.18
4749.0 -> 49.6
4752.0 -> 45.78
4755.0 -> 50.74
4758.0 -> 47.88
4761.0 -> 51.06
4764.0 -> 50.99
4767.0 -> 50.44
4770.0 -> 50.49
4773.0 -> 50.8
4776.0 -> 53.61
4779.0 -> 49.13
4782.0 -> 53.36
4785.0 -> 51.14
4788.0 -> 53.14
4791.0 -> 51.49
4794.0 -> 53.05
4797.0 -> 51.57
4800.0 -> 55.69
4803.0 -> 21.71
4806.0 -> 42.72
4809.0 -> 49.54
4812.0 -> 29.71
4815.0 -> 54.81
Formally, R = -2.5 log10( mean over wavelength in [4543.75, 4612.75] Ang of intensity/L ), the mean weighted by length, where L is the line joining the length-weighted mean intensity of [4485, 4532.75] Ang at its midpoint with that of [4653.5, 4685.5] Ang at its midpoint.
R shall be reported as 0.09 mag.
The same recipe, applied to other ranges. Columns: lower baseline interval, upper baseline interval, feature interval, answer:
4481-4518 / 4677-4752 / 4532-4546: 0.246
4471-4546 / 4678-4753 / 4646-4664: 0.050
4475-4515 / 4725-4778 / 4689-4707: 0.086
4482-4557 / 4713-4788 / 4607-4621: 0.093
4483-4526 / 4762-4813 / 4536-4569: 0.165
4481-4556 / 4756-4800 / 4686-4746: 0.080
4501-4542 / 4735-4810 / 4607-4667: 0.091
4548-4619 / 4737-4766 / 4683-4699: 0.038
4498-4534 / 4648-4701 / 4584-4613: 0.072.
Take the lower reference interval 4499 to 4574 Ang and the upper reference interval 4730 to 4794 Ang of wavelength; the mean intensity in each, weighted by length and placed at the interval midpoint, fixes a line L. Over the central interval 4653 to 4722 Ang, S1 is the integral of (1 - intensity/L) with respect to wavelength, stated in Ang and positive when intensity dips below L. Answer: 3.7 Ang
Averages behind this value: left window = 51.9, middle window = 48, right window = 50.2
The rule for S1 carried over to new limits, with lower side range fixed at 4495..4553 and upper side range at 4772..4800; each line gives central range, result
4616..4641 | 3.49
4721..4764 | 2.71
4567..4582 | 0.78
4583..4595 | 1.00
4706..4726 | 1.05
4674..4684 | 0.94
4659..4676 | 1.57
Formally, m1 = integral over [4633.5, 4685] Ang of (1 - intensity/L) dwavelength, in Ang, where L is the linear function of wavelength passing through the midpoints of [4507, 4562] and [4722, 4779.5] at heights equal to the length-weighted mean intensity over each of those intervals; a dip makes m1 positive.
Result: 2.5 Ang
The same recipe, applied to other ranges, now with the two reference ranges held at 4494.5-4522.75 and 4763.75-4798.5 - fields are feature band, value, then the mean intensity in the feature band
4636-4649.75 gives 1.9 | 47.4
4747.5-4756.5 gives 0.6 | 48.7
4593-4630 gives 5.8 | 47.2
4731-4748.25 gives 1.2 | 48.9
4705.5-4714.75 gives 0.8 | 49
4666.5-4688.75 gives 2.9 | 47.3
